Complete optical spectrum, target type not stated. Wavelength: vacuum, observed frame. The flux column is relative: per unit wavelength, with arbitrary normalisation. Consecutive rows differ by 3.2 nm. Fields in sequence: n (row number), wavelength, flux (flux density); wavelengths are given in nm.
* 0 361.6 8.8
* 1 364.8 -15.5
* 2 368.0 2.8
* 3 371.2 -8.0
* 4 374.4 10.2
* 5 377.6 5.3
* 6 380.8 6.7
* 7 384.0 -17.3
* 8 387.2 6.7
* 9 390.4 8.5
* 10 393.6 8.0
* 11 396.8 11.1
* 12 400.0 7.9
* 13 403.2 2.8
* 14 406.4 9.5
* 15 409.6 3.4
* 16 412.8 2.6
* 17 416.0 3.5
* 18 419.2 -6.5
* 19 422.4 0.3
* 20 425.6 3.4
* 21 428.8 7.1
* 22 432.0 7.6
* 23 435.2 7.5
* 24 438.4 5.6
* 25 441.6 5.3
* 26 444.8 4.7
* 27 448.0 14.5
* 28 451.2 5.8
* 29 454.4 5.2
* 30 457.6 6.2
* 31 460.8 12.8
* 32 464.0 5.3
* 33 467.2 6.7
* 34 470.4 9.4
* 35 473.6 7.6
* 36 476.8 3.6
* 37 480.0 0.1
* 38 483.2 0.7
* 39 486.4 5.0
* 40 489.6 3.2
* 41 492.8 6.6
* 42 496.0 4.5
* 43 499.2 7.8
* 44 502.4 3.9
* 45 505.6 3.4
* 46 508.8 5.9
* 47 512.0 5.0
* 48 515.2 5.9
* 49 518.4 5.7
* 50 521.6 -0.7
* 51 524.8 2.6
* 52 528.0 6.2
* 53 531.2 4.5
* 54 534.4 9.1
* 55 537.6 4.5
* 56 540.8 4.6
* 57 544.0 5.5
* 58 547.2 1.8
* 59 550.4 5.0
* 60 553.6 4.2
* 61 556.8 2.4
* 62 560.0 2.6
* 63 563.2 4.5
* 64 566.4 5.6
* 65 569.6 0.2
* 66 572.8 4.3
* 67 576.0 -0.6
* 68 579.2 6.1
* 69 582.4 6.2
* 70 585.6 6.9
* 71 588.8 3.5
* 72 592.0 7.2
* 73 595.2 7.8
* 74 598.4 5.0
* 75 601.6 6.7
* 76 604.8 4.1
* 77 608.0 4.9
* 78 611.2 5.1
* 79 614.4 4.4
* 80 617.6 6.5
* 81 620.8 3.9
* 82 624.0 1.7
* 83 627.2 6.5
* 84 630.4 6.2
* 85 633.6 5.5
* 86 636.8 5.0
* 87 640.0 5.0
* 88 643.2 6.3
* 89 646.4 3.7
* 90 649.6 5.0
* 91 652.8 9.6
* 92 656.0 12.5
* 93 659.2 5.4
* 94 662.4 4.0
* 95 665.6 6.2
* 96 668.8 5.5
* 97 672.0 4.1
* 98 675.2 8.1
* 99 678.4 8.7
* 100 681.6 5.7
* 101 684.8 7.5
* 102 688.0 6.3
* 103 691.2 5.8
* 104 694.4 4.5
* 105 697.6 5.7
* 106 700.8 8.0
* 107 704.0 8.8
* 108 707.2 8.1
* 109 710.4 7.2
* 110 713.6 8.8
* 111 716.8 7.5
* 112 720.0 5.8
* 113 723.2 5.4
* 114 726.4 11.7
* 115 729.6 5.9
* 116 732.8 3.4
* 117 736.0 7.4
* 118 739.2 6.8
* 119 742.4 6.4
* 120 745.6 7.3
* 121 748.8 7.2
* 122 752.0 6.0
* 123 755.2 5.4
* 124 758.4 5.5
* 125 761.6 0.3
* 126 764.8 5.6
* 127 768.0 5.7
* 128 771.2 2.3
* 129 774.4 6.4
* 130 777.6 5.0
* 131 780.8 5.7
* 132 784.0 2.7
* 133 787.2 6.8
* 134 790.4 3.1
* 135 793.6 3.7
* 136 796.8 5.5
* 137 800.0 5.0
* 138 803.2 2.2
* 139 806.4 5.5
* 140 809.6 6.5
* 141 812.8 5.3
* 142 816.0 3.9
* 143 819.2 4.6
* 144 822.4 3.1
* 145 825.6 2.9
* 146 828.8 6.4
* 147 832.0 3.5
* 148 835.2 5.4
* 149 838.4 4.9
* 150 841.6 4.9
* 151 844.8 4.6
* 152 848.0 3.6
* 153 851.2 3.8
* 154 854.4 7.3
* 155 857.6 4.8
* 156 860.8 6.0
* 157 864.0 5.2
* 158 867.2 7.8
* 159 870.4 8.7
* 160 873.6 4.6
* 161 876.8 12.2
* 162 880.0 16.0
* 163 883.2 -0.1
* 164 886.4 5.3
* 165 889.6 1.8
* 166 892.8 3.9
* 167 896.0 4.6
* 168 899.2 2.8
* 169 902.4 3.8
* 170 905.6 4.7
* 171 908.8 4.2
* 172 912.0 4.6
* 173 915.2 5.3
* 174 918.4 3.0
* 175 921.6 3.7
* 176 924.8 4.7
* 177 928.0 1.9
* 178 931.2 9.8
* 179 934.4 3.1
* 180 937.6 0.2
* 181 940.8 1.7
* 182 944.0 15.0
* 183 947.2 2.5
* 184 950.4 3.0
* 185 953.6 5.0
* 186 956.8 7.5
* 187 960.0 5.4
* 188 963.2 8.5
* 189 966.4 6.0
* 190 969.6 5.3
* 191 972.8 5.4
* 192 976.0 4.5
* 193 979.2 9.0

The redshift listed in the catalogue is 0.76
